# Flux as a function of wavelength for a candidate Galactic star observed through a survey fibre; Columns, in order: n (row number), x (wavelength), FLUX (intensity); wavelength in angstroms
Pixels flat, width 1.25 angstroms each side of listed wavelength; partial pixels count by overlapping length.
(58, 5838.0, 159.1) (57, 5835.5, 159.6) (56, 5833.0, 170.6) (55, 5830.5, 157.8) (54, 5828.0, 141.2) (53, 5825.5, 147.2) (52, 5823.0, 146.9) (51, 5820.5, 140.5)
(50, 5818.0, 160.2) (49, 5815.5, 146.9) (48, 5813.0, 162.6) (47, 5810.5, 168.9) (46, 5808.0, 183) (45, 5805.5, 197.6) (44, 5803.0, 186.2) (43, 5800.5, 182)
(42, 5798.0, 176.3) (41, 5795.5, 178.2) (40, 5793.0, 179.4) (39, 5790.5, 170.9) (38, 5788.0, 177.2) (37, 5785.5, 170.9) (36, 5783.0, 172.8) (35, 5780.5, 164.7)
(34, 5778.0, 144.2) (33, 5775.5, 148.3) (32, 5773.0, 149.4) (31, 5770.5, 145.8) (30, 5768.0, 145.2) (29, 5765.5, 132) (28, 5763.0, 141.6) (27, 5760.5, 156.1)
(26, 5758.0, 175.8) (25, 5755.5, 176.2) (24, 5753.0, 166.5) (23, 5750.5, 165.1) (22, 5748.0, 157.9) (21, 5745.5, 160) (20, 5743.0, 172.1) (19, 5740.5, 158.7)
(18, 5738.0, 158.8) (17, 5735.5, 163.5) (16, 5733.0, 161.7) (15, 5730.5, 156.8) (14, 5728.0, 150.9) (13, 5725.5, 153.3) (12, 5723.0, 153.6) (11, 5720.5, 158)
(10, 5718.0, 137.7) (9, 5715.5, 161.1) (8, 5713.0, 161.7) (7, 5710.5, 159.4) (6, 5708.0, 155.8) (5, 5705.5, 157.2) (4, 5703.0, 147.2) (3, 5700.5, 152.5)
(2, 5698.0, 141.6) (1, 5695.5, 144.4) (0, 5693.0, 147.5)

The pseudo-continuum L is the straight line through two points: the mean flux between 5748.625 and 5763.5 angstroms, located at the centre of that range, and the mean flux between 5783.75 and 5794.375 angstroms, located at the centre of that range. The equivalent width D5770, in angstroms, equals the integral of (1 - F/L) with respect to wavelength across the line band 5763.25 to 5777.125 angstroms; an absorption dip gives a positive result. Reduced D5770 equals 2.0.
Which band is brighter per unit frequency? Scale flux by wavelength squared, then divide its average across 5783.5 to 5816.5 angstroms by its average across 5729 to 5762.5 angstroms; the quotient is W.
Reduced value 1.10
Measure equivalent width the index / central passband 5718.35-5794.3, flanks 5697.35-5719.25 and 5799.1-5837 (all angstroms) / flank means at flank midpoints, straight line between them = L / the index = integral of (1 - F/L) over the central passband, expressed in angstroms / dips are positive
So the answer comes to -0.9 angstroms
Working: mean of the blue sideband 153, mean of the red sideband 163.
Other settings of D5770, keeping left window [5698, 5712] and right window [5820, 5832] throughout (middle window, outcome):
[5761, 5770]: 0.54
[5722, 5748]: -1.19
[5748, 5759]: -1.33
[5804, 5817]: -2.06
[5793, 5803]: -2.07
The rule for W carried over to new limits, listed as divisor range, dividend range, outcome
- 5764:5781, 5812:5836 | 1.07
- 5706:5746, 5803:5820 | 1.11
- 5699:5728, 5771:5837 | 1.10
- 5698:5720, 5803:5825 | 1.11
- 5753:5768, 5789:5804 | 1.16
